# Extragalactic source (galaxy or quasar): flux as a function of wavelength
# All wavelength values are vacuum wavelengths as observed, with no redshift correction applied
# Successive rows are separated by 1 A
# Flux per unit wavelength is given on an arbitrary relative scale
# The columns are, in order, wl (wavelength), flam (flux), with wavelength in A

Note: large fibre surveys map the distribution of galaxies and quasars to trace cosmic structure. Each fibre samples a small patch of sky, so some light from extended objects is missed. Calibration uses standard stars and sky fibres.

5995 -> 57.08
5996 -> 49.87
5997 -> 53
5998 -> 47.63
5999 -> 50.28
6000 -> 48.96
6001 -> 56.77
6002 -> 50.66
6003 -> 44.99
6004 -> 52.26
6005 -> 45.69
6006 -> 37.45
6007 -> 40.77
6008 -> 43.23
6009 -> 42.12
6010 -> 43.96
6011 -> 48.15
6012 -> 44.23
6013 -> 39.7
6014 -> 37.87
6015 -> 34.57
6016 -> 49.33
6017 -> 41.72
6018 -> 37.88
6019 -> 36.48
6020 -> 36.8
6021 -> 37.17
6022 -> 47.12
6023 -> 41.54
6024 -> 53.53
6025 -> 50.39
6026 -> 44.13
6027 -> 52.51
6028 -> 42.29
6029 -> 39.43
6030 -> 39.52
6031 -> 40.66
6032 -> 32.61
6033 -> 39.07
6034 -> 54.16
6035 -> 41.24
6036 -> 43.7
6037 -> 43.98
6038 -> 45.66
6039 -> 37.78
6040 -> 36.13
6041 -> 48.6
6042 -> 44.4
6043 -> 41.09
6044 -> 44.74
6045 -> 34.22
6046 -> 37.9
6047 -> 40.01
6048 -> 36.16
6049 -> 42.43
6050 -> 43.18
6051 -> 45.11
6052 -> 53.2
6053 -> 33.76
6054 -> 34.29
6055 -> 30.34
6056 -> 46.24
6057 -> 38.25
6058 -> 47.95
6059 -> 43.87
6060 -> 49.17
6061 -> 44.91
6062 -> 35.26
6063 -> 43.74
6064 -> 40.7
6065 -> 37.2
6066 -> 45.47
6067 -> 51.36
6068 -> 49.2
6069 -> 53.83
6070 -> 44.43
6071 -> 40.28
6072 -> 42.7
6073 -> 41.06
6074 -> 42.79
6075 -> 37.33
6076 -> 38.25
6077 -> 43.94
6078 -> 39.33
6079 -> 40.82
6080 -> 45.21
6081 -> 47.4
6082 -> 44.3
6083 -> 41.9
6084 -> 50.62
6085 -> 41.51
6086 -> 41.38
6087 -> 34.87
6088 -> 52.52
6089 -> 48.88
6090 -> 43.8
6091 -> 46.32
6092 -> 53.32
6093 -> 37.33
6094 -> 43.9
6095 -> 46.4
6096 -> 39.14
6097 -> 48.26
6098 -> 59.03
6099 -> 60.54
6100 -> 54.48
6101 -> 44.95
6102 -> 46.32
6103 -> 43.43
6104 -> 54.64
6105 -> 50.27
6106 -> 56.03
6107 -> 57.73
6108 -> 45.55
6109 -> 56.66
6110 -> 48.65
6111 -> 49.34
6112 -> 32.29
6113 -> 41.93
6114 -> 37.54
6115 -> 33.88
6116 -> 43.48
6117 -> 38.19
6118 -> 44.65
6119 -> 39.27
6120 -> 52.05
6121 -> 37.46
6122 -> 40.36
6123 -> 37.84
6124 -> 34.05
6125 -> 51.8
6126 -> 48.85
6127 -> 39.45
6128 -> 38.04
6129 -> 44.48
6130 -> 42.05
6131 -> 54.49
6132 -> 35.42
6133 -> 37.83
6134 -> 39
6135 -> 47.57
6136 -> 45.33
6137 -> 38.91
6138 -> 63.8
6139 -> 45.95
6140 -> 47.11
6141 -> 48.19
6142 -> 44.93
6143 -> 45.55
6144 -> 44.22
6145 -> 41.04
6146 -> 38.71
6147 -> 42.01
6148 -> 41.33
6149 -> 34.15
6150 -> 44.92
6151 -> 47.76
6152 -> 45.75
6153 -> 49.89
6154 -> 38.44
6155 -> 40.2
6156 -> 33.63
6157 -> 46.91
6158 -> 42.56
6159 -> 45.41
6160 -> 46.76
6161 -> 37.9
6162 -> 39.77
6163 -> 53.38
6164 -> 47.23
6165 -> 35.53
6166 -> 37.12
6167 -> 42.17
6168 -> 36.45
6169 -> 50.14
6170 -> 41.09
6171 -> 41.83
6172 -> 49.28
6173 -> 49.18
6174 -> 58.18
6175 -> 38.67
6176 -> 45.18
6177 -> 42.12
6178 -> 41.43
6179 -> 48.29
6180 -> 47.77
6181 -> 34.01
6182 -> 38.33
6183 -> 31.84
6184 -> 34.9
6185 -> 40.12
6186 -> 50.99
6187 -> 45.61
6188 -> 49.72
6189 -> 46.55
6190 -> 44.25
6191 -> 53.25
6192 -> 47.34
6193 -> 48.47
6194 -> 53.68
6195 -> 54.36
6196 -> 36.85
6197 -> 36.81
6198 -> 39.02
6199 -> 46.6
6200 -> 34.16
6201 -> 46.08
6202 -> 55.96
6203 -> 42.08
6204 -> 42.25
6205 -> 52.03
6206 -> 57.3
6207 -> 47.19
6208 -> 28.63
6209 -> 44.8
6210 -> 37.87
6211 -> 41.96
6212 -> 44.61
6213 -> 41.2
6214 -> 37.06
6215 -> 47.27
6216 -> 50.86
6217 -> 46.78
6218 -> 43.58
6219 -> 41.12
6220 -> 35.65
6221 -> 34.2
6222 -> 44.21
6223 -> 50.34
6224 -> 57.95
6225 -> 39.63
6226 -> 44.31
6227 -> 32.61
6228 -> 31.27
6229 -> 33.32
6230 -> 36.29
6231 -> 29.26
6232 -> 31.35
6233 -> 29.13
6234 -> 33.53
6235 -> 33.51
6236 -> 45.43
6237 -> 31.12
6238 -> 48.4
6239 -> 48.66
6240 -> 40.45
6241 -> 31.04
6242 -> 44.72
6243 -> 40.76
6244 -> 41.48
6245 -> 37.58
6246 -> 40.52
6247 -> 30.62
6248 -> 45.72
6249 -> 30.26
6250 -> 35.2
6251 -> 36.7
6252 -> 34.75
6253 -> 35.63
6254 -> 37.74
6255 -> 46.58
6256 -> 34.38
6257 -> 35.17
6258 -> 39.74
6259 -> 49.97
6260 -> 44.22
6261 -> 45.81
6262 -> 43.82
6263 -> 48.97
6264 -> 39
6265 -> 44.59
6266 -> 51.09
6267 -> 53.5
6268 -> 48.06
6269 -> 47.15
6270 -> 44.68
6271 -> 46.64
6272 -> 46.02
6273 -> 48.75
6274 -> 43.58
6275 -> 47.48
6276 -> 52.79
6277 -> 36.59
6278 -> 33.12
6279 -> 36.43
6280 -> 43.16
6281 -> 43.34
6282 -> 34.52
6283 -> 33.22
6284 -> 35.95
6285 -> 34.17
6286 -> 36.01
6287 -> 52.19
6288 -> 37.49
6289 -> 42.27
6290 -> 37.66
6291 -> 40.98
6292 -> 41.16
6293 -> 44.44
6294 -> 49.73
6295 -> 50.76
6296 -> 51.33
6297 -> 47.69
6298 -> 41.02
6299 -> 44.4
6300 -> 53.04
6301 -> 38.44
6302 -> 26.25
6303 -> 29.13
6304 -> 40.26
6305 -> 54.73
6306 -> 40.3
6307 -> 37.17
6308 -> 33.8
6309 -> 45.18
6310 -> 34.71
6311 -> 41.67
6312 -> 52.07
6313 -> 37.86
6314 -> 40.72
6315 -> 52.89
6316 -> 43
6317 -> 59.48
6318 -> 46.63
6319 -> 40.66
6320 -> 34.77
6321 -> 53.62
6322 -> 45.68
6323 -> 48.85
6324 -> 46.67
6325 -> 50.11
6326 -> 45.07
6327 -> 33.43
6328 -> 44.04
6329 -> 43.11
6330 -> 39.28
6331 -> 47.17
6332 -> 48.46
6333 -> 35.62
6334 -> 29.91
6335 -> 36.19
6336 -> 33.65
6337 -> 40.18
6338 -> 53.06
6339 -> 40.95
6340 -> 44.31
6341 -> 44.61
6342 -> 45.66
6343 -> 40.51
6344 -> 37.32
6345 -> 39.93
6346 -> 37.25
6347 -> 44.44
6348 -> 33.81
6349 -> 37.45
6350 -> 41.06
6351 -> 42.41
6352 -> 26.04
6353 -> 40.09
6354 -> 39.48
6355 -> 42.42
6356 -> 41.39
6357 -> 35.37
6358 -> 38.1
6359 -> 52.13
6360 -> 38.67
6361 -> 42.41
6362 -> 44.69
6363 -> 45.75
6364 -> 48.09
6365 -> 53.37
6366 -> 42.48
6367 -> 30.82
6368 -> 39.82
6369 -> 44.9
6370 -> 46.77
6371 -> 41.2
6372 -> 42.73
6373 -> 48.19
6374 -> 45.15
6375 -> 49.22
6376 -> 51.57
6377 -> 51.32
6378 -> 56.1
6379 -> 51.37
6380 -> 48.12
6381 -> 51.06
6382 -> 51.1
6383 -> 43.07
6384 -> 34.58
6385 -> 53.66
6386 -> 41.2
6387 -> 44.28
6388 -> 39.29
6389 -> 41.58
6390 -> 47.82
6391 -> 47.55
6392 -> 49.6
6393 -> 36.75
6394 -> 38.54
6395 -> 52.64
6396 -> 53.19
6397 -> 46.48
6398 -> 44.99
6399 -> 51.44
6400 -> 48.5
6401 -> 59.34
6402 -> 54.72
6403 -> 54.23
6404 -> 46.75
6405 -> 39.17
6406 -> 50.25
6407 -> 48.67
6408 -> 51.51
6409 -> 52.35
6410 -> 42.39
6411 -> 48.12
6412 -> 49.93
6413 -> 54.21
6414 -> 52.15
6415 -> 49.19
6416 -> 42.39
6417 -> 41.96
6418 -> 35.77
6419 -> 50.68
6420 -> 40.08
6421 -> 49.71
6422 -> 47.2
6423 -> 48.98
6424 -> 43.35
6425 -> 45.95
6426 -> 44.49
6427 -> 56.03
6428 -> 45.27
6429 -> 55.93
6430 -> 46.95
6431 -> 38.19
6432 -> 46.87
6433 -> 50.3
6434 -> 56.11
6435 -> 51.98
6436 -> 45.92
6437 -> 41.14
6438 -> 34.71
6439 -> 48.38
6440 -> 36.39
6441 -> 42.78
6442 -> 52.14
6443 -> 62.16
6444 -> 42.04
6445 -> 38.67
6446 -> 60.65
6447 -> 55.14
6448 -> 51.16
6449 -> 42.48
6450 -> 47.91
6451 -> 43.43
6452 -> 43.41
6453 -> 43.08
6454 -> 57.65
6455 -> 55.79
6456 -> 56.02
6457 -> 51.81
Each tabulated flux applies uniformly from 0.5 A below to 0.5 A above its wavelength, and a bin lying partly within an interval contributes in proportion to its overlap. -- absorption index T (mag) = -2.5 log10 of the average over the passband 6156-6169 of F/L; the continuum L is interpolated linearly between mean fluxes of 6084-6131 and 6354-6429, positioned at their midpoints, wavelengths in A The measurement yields 0.08 mag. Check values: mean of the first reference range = 45.4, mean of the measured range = 42.5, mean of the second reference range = 46.4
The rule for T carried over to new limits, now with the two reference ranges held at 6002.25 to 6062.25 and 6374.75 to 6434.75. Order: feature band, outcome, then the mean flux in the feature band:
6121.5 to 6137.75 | 0.030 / 42.5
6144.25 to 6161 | 0.043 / 42.4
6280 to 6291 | 0.180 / 39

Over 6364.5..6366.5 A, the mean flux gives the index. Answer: 47.9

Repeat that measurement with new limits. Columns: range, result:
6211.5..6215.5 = 42.5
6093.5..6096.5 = 43.1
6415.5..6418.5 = 40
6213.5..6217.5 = 45.5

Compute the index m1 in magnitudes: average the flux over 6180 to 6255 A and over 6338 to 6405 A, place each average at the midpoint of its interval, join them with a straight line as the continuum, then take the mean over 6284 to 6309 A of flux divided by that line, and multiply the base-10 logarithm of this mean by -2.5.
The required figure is 0.03 mag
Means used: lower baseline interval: 41.3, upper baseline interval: 44.6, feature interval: 41.8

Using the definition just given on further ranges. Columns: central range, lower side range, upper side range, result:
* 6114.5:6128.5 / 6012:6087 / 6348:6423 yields 0.04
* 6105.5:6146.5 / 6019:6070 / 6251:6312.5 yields -0.04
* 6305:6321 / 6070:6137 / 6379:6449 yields 0.07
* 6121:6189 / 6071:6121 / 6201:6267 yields 0.00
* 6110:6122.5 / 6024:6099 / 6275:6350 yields 0.05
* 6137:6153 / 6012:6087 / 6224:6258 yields -0.13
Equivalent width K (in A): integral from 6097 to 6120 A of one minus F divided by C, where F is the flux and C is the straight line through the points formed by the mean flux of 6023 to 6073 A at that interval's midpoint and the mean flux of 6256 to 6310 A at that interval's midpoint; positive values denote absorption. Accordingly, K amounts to -2.5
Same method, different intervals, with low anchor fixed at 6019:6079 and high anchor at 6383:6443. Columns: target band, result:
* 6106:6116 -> -0.5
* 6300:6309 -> 1.3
